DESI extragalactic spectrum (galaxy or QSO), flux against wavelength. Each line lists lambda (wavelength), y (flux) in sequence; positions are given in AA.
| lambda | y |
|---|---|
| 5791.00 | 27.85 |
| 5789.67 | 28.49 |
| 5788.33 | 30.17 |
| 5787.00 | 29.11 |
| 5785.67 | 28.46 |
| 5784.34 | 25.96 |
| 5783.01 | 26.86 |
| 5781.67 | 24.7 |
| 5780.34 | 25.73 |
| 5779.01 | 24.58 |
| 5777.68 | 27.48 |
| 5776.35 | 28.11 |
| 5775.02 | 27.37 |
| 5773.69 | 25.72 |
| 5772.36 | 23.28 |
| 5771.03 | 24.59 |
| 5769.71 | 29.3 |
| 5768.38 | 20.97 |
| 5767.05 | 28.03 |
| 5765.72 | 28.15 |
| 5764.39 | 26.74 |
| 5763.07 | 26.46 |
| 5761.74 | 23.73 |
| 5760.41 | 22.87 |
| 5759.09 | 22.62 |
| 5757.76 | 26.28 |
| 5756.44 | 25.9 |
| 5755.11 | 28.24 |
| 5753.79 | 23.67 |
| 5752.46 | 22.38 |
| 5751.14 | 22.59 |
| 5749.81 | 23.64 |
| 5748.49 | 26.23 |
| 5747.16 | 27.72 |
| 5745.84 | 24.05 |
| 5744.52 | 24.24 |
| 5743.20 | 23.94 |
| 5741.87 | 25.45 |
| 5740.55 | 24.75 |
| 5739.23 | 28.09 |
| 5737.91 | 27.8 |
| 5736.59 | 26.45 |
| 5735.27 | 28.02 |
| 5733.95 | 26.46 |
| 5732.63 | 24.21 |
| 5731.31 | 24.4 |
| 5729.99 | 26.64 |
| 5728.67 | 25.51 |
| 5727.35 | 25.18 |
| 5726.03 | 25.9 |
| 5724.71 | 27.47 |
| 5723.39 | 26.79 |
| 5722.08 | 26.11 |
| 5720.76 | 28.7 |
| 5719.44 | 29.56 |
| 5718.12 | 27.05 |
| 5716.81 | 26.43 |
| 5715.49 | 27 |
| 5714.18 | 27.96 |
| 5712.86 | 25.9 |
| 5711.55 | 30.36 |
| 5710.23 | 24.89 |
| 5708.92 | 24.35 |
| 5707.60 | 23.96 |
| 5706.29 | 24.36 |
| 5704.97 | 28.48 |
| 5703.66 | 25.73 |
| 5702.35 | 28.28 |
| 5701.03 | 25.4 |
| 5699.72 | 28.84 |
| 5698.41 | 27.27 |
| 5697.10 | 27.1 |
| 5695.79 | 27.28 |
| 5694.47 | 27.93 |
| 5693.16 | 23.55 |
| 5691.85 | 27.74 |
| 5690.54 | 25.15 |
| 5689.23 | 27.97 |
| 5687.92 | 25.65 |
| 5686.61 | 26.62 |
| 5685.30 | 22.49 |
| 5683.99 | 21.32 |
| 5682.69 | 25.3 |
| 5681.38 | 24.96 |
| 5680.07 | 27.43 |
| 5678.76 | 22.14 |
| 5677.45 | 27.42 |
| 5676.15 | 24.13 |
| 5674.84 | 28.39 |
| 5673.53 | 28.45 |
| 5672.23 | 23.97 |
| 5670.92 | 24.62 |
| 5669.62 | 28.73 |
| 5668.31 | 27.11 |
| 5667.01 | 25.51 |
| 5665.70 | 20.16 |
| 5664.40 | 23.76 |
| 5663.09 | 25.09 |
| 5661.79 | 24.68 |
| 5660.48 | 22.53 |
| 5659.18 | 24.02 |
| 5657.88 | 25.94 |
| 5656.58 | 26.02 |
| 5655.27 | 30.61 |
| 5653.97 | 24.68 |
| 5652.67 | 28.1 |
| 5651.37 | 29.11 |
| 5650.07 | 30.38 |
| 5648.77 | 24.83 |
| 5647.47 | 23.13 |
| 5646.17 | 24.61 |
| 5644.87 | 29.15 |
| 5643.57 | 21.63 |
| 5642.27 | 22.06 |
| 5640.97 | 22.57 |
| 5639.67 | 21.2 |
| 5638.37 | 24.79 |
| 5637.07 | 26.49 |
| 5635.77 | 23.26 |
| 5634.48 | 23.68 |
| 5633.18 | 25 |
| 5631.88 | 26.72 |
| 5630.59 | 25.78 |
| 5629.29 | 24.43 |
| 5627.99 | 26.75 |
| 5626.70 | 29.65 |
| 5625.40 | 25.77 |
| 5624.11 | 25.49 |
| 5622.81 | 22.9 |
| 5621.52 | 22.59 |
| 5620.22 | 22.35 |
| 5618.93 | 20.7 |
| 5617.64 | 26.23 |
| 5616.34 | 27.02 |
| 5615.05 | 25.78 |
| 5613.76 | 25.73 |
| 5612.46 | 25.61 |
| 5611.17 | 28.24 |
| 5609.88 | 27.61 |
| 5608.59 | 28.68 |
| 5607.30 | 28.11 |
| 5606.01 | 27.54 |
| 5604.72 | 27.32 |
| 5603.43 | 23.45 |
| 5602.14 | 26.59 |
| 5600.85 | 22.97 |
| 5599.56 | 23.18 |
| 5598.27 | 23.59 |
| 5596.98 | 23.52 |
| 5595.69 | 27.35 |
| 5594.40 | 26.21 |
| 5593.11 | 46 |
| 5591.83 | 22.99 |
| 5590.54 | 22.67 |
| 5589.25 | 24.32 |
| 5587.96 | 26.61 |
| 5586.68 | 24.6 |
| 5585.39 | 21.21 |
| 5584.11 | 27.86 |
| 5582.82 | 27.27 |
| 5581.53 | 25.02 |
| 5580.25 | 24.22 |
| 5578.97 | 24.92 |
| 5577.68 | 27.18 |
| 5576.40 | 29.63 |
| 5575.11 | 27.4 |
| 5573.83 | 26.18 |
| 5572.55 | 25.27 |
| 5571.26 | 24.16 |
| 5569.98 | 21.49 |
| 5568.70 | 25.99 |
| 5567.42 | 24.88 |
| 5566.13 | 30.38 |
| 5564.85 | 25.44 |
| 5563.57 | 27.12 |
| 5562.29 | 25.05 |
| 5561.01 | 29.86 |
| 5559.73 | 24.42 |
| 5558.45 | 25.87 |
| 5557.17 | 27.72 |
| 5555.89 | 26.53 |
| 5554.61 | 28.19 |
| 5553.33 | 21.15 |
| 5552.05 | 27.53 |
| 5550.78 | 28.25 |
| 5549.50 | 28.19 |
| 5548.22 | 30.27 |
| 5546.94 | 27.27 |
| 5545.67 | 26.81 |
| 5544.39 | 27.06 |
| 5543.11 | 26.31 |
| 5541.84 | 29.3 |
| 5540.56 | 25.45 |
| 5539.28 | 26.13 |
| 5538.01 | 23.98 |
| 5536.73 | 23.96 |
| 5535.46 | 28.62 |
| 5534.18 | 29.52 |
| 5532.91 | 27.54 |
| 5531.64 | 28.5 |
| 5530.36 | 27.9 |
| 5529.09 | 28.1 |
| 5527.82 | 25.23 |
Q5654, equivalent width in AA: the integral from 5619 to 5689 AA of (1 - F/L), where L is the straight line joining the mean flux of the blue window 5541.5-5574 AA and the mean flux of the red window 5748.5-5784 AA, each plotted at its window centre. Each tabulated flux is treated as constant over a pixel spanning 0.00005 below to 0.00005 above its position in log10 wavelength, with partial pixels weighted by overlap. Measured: 2.3 AA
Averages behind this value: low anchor 26.5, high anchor 25.4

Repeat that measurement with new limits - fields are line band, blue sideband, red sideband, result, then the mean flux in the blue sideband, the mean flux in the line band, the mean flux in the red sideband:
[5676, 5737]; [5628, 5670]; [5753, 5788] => -1.6 AA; 25.2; 26.2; 26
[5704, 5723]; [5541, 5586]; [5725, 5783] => -0.8 AA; 26.4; 26.8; 25.6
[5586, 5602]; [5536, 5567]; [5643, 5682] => 0.1 AA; 26.8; 26.2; 25.7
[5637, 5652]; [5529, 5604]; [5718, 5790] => 0.8 AA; 26.4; 24.9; 26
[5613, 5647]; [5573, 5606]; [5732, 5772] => 1.6 AA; 26.1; 24.7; 25.4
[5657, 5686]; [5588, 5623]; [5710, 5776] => 1.1 AA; 25.9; 24.9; 25.9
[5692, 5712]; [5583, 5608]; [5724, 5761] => -0.7 AA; 26.1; 26.5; 25.4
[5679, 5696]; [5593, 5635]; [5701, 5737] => 0.5 AA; 25.9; 25.5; 26.5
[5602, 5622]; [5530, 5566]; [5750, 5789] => 0.6 AA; 27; 25.9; 25.8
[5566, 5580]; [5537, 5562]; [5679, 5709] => 0.4 AA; 26.8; 25.9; 25.9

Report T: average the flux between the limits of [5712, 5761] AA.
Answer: 25.9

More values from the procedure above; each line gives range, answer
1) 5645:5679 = 25.8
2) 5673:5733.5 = 26.2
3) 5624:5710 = 25.6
